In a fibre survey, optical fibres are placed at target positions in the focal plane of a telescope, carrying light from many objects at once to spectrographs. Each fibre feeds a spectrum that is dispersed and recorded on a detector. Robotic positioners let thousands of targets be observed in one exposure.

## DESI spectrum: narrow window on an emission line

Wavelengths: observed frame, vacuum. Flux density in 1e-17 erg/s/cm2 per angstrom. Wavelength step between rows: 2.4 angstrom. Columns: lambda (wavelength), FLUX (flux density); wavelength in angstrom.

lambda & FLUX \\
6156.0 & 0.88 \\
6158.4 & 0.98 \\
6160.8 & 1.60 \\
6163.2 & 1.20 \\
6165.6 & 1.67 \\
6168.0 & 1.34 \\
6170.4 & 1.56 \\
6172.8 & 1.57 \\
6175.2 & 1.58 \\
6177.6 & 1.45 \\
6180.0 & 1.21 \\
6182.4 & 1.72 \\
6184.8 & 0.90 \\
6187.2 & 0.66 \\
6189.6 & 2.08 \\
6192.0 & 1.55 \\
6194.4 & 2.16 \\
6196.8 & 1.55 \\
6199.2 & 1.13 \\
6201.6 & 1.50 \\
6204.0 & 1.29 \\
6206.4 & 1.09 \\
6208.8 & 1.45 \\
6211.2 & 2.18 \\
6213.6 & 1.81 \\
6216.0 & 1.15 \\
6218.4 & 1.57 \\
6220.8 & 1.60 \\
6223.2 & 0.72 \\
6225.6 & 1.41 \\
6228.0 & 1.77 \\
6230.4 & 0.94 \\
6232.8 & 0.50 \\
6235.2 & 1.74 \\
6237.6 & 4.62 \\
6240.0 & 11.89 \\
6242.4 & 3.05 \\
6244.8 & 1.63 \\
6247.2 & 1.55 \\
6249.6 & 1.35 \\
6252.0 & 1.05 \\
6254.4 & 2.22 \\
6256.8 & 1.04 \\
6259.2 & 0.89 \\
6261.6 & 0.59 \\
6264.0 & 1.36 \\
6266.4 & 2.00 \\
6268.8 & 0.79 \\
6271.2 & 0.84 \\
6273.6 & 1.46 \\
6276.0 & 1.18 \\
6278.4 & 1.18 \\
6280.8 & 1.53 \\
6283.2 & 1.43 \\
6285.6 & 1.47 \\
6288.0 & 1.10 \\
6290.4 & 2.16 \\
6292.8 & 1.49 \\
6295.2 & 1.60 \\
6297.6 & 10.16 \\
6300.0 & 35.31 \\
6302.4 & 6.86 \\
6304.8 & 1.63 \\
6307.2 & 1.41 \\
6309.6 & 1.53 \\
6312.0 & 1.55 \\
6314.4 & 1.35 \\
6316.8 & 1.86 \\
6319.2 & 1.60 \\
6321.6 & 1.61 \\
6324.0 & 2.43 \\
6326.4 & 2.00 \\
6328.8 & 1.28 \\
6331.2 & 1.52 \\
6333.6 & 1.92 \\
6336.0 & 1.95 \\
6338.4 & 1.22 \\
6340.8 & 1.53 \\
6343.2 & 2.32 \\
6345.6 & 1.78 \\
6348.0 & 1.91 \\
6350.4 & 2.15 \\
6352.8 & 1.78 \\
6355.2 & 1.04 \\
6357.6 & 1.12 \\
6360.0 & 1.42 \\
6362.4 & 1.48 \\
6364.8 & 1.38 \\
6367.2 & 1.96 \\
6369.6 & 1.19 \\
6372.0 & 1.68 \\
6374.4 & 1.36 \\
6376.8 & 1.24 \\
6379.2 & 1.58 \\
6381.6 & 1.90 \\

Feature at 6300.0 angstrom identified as [O III] 5007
